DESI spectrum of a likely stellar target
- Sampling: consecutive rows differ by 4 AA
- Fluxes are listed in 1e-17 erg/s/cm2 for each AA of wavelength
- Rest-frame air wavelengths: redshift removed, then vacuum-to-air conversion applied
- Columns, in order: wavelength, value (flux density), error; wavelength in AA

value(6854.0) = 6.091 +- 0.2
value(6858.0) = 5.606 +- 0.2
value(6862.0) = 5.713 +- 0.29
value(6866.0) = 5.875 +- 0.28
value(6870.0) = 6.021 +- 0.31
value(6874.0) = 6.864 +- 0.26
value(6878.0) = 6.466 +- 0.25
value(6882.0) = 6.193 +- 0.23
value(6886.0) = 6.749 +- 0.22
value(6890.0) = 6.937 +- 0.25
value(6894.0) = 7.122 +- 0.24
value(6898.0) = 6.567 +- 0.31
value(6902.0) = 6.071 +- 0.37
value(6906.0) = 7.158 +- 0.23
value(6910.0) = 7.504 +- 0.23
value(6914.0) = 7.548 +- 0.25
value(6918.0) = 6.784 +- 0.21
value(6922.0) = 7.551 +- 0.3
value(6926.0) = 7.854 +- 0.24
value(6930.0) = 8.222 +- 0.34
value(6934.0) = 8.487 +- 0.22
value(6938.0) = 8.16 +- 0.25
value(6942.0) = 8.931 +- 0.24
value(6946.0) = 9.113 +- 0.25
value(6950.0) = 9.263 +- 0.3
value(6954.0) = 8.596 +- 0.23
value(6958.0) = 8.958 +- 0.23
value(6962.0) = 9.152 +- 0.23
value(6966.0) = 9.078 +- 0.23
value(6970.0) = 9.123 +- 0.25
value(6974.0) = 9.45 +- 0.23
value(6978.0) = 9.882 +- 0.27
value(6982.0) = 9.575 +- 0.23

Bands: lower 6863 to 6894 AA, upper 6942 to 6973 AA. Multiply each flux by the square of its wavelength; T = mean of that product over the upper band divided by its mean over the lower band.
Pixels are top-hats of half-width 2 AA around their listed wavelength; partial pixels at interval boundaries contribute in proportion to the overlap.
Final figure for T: 1.43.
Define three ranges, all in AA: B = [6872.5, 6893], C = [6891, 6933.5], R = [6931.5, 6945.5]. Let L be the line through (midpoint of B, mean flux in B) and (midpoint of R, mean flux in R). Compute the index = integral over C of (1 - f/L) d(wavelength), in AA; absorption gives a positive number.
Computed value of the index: 2.2 AA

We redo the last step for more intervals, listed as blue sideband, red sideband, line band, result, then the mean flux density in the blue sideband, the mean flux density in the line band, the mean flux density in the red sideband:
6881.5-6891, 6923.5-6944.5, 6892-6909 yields 0.9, 6.66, 6.78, 8.33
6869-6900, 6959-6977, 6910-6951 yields -0.3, 6.63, 8.13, 9.23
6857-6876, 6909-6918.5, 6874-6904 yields 0.2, 6.04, 6.6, 7.33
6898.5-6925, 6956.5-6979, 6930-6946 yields -0.9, 7.1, 8.56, 9.25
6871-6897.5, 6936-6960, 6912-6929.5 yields 0.9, 6.69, 7.5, 8.84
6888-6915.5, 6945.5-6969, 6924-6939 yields -0.2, 6.98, 8.18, 9.03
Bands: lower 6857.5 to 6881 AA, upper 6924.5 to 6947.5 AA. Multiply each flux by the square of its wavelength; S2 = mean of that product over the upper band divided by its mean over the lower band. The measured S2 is 1.4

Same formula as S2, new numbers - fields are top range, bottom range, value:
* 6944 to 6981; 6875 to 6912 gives 1.39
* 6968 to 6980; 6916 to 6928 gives 1.30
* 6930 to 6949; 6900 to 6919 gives 1.24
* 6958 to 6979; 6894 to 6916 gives 1.35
